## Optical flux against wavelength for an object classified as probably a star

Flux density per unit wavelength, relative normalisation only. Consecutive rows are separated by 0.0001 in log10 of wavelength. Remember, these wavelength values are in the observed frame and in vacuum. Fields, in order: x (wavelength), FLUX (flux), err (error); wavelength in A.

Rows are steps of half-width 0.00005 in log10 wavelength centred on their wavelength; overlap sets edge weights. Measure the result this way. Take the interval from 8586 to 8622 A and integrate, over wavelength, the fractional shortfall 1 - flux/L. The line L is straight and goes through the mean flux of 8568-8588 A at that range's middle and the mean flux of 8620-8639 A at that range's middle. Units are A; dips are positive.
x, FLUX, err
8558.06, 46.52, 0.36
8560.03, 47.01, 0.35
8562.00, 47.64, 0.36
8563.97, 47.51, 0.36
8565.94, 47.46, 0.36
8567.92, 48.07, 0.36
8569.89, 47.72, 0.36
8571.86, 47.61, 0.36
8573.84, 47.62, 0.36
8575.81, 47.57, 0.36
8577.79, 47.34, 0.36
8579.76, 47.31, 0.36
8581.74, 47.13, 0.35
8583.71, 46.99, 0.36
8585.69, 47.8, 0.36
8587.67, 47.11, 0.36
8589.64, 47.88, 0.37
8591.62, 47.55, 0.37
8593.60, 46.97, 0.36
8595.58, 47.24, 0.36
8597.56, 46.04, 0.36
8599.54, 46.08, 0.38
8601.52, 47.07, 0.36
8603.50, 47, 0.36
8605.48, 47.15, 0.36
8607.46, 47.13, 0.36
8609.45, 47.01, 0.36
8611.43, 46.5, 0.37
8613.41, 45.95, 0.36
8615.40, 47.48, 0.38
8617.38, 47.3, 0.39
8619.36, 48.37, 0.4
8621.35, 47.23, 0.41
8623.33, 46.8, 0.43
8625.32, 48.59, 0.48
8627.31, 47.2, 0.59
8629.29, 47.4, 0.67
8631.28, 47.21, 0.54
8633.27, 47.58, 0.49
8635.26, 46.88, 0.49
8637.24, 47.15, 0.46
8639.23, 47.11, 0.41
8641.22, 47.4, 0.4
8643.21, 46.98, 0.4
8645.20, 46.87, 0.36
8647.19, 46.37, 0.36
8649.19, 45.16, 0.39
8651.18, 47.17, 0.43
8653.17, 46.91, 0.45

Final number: 0.3 A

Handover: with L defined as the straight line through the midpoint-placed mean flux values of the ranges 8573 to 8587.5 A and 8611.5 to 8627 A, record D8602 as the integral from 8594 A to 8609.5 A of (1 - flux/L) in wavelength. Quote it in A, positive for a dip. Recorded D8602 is 0.2 A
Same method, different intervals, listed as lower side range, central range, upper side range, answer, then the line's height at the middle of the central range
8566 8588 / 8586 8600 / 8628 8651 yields 0.1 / 47.3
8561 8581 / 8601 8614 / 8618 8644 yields 0.2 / 47.5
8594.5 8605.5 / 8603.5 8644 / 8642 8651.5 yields -0.5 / 46.6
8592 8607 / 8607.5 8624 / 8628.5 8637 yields 0.0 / 47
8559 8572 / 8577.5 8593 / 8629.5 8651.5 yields 0.0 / 47.4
